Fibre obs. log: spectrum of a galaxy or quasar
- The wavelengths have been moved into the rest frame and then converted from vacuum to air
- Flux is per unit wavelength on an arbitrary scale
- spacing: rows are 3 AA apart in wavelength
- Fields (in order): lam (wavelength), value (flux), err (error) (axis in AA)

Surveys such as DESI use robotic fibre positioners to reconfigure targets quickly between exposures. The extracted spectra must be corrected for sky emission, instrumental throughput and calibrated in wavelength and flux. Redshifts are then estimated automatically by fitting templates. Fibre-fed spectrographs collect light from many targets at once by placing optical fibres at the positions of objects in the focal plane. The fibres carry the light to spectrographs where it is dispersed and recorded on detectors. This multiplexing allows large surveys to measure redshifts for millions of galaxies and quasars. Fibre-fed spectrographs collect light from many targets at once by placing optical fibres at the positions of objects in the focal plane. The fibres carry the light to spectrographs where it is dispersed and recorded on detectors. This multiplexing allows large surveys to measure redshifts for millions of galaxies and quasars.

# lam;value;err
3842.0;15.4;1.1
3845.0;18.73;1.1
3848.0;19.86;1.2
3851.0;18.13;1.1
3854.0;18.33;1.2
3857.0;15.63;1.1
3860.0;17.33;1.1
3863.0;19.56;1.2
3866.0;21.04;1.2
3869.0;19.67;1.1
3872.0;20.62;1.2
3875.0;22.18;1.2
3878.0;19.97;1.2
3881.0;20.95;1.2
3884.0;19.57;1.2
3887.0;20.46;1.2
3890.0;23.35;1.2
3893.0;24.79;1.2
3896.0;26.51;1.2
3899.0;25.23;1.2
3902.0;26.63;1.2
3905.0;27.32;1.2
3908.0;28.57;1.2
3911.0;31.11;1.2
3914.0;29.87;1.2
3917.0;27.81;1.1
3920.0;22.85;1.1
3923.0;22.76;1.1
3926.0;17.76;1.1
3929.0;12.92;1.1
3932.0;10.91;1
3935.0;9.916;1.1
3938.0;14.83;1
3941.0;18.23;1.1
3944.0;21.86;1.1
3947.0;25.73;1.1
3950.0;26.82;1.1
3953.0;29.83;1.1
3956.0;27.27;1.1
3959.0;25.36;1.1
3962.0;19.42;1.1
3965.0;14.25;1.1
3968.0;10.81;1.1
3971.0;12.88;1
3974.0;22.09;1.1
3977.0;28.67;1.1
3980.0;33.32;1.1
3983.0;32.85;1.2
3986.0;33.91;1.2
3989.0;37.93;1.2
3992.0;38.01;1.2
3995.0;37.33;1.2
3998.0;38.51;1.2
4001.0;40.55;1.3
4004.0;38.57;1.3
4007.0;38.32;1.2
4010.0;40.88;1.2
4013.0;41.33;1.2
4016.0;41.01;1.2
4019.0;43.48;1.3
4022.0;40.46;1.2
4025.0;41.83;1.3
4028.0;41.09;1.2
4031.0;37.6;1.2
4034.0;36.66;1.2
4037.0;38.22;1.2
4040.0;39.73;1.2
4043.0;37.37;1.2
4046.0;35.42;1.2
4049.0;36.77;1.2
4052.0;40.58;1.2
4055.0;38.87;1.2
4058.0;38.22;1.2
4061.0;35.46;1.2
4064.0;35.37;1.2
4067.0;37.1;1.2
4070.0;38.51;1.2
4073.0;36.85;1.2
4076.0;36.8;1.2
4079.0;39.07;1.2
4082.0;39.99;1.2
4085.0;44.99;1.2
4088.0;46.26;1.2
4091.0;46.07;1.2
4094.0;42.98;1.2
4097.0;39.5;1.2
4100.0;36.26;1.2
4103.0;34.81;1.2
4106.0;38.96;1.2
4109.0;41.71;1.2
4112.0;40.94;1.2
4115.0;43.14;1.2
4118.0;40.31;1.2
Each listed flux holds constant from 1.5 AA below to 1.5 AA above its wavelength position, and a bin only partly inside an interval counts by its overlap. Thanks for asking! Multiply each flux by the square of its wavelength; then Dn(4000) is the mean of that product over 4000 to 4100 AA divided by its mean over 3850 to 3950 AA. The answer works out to 1.99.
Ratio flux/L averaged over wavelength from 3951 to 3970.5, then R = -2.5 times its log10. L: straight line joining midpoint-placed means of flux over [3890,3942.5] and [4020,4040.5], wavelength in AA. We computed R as 0.34 mag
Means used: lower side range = 22.3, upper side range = 39.5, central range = 20.9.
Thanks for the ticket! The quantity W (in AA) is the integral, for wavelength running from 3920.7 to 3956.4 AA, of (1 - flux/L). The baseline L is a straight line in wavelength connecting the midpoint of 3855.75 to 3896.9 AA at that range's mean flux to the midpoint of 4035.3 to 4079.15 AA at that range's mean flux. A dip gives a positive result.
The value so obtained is 9.31 AA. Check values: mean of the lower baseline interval 20.8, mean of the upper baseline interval 37.6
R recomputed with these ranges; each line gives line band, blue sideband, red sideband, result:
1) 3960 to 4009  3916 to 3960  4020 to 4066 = -0.03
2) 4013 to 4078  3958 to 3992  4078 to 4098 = -0.08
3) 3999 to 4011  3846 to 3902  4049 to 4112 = -0.21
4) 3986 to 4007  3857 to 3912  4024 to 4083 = -0.16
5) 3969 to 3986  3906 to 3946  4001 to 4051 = 0.17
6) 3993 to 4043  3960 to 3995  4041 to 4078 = -0.24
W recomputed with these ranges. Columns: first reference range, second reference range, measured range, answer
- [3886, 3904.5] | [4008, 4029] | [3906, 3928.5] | 1.8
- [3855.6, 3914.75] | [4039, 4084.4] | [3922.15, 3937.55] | 7.0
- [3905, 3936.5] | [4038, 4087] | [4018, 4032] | -2.9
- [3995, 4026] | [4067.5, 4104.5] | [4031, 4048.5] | 1.2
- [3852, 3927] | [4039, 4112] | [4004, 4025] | -4.4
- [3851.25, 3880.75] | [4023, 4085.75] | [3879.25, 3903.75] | -1.6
